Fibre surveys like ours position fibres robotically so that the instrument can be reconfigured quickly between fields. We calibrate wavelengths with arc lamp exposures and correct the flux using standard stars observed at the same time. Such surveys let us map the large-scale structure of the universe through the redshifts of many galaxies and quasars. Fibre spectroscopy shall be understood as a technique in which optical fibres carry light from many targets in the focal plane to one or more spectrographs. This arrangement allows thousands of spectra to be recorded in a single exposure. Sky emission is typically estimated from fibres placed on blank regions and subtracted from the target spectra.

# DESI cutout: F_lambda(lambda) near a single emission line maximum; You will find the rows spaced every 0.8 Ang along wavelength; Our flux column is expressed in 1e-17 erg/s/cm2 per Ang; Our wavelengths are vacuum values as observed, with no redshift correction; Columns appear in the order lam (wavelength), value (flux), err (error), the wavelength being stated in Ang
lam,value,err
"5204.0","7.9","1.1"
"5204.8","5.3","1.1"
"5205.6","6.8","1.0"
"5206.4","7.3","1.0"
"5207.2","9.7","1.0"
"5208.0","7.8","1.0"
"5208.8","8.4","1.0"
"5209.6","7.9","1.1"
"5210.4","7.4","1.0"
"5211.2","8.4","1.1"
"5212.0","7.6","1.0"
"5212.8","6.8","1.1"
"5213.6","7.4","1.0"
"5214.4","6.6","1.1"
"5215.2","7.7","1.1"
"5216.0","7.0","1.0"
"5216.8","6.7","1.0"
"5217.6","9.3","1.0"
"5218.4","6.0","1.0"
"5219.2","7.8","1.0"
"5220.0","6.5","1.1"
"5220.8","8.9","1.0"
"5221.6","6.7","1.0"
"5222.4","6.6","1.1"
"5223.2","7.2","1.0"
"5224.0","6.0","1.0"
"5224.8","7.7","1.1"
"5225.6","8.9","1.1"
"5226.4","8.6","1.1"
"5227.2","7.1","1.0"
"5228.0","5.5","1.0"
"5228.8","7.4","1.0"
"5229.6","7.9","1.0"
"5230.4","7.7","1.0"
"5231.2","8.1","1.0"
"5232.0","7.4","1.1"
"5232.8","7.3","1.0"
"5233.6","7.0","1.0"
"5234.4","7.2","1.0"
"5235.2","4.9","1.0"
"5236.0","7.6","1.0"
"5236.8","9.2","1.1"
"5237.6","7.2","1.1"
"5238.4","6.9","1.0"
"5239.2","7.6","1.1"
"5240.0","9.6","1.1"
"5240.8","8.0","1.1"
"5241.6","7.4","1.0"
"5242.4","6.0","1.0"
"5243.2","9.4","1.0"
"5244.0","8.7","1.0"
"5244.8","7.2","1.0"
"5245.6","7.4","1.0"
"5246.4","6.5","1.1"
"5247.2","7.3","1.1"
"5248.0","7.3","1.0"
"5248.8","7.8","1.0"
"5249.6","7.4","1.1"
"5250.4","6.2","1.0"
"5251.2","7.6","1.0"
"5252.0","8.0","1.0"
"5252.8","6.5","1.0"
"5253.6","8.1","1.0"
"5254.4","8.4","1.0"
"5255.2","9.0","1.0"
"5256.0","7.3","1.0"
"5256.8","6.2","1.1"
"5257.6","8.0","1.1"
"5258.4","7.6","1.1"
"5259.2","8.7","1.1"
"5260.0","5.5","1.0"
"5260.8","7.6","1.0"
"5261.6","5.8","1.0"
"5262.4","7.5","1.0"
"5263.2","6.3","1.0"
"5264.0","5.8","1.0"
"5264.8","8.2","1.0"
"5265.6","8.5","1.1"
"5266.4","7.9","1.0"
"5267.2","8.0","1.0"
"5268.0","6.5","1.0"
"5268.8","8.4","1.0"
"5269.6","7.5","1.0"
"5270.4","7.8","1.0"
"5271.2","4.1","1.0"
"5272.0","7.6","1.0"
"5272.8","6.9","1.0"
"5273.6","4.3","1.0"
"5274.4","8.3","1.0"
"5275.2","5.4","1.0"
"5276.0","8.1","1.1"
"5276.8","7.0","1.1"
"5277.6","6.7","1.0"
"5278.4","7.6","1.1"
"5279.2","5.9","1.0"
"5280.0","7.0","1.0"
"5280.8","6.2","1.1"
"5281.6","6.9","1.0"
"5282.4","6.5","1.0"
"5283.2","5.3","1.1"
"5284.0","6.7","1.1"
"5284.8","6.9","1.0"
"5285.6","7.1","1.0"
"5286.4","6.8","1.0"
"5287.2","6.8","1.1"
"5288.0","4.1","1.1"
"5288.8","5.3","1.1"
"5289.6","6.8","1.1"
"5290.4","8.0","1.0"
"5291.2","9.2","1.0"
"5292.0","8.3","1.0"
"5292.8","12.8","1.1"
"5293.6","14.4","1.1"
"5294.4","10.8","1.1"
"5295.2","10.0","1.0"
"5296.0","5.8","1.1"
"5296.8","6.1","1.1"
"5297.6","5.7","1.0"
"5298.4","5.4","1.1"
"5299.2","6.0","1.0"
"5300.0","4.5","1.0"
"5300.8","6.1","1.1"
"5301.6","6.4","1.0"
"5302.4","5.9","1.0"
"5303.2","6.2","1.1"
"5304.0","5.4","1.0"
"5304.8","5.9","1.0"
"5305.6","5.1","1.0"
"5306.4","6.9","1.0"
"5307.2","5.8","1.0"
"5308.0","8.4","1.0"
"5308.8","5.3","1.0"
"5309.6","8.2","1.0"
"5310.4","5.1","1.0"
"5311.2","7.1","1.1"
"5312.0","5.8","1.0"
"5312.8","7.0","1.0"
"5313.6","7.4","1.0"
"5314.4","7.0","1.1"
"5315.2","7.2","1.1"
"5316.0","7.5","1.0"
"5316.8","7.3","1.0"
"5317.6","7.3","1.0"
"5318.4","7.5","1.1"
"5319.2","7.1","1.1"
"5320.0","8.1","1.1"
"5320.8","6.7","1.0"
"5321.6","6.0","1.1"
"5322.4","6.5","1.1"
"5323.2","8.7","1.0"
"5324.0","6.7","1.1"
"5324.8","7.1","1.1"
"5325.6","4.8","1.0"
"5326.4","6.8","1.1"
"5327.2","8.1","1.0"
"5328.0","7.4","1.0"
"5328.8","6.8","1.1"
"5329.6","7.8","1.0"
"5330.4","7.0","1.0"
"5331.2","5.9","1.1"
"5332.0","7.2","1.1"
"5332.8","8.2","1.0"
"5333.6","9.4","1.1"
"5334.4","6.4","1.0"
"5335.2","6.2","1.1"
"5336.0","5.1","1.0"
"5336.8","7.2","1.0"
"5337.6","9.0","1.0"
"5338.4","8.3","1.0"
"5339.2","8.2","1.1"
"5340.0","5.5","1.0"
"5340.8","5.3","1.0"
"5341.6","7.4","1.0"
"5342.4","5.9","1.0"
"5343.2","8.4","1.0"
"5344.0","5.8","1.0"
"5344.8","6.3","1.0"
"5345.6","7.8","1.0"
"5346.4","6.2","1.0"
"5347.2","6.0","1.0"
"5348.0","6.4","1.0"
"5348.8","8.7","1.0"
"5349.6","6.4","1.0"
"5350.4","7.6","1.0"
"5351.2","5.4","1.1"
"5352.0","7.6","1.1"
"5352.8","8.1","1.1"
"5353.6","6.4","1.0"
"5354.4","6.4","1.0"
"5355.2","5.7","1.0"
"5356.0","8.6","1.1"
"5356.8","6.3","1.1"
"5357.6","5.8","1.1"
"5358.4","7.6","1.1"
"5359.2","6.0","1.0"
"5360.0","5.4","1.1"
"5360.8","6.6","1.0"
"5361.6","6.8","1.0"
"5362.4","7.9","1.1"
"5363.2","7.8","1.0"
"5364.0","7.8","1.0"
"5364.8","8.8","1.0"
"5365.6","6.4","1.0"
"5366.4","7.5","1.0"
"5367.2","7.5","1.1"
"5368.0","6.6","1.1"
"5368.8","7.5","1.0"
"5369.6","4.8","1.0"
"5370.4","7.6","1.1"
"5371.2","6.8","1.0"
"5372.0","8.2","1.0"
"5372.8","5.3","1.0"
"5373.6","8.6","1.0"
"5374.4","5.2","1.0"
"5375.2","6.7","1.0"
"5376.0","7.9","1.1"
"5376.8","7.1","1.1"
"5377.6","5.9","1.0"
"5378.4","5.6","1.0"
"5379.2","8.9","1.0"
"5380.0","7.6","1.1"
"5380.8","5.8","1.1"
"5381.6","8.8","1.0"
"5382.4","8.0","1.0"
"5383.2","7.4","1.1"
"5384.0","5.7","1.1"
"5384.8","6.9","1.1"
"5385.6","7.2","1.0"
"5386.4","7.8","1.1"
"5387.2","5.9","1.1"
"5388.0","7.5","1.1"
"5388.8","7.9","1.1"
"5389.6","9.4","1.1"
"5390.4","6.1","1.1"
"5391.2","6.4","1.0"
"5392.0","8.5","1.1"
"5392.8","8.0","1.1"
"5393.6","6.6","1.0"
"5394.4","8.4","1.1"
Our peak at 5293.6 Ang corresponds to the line H-beta 4861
